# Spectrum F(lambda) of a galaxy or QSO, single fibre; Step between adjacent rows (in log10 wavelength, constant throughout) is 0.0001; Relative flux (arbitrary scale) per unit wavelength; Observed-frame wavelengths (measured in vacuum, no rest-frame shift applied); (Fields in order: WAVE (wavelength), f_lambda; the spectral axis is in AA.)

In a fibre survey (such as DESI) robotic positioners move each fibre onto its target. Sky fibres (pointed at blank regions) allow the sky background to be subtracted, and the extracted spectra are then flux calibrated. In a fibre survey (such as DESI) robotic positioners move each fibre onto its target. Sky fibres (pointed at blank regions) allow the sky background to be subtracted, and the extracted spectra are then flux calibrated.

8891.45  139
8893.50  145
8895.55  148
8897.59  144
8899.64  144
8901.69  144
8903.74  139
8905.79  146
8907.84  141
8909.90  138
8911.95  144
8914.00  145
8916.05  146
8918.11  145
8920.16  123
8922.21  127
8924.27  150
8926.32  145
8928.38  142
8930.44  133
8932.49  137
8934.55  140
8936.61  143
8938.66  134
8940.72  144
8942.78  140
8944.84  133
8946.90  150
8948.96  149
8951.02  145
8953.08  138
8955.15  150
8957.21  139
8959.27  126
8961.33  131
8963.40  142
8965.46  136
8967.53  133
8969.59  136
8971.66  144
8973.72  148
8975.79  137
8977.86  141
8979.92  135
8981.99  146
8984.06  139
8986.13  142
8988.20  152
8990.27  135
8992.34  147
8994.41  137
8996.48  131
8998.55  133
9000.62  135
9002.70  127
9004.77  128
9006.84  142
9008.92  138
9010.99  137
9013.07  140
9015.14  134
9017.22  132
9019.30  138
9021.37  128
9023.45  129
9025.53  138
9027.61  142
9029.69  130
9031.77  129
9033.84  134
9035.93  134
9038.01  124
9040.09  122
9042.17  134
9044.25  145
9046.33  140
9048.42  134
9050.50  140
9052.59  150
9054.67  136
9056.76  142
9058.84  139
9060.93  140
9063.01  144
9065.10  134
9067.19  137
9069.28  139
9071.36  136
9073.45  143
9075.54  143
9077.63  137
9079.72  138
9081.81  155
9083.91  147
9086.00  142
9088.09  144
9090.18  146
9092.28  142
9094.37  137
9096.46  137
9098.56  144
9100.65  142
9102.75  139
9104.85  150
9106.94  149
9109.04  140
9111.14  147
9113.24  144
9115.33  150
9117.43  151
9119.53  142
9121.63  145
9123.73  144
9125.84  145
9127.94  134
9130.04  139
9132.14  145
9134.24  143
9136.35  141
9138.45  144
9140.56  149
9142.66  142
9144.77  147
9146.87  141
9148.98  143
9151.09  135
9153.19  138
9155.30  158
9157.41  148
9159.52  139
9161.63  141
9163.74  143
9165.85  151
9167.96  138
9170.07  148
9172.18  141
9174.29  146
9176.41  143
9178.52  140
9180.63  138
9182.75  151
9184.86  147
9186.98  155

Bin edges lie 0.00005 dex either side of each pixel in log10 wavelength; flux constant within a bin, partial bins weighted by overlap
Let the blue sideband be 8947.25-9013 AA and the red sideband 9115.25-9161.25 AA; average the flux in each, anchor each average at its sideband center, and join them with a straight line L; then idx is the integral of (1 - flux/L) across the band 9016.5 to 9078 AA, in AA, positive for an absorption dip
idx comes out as 1.9 AA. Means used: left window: 139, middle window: 136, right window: 144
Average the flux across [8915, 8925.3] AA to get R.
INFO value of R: 138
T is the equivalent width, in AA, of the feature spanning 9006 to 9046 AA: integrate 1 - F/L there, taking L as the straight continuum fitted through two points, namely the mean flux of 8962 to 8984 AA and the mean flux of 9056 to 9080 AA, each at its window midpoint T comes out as 1.5 AA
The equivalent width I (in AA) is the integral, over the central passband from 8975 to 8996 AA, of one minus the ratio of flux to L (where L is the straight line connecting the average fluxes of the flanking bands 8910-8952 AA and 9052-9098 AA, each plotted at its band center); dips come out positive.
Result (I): 0.00 AA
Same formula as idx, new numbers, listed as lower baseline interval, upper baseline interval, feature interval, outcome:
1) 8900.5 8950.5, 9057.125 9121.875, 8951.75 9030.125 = 2.3 AA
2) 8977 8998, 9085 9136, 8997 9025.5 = 1.4 AA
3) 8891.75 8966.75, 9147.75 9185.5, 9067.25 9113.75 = 0.0 AA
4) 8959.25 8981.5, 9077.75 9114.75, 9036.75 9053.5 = 0.6 AA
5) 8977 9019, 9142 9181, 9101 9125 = -0.7 AA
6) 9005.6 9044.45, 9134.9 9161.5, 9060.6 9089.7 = -0.8 AA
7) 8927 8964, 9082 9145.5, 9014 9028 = 0.7 AA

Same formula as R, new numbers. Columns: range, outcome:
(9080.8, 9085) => 151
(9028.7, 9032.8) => 129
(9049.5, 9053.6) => 145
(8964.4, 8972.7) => 137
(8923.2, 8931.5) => 142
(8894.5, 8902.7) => 145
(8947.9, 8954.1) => 144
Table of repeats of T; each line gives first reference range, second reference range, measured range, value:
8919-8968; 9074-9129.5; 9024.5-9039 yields 0.9 AA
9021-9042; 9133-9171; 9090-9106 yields -0.4 AA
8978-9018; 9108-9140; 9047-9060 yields 0.0 AA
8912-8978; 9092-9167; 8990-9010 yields 0.8 AA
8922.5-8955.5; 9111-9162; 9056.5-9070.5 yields 0.4 AA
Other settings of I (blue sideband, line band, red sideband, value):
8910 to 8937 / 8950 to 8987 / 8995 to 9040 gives -0.7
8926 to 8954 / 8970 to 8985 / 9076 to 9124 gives 0.0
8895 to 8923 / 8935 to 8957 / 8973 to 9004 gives -0.4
